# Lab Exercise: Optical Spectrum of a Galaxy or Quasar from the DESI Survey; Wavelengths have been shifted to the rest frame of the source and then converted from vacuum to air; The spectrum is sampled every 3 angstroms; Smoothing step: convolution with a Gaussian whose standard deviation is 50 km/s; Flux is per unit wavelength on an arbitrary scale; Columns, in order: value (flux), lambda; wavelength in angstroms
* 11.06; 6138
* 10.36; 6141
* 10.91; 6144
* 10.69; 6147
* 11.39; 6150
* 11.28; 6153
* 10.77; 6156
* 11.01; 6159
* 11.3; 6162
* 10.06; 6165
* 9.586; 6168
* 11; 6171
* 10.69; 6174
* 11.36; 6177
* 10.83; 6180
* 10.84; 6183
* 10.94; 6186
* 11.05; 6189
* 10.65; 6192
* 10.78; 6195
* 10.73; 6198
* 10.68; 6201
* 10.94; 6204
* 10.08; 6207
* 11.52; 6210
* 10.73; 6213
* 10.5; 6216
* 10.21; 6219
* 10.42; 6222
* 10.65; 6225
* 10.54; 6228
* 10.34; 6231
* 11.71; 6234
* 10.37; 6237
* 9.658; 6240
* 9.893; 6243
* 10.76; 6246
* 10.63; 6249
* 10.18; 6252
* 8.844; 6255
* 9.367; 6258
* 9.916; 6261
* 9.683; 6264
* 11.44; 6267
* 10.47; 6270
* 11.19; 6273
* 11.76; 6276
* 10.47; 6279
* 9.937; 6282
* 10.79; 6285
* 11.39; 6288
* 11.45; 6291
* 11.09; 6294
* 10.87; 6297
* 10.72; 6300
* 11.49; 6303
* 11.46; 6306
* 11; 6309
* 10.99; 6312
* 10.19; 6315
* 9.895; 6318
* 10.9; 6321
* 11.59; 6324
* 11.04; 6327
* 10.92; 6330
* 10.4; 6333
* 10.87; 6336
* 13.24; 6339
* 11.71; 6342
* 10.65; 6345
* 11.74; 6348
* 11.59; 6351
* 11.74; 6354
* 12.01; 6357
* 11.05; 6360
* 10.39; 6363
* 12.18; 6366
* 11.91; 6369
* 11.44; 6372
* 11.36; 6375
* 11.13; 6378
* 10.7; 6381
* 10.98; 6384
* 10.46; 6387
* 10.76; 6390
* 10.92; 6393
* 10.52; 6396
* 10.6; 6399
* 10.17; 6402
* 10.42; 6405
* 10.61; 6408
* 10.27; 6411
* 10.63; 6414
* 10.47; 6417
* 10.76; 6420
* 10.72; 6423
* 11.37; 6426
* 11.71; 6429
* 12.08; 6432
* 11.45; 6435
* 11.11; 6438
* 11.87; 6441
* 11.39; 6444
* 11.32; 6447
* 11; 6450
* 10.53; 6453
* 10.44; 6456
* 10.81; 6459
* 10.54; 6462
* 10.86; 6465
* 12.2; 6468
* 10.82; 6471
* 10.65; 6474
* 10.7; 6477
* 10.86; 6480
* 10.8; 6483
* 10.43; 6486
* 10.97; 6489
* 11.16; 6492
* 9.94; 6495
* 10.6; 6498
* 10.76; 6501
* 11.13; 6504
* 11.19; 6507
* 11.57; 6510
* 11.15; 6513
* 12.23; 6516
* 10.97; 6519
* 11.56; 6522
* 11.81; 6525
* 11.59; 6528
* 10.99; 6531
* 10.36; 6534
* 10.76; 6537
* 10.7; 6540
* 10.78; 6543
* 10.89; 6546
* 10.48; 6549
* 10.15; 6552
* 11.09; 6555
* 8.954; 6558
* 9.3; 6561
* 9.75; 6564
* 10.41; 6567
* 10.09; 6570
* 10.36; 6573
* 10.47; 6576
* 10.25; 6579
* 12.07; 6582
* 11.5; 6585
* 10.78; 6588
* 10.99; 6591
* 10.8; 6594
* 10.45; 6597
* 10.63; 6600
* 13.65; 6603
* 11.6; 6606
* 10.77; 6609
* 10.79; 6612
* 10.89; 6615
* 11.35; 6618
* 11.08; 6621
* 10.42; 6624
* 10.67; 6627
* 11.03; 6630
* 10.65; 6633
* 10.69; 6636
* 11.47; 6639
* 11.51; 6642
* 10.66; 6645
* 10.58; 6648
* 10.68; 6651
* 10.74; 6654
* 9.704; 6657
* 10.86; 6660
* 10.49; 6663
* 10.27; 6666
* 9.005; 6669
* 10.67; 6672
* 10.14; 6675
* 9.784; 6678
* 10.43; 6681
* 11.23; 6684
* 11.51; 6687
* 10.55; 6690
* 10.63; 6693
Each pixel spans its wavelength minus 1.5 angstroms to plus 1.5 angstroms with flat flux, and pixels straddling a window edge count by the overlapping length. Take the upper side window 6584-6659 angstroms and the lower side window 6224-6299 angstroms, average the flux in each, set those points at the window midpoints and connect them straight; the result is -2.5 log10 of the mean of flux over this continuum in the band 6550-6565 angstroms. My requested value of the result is 0.11 mag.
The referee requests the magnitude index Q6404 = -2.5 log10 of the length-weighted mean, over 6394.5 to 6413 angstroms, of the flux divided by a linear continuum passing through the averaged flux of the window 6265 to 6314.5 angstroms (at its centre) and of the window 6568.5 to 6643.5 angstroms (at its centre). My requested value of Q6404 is 0.057 mag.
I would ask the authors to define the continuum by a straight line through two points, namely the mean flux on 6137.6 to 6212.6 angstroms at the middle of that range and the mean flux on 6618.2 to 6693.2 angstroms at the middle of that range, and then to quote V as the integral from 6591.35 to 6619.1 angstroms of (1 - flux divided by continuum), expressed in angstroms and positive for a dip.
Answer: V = -1.4 angstroms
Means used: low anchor 10.8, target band 11.2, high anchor 10.6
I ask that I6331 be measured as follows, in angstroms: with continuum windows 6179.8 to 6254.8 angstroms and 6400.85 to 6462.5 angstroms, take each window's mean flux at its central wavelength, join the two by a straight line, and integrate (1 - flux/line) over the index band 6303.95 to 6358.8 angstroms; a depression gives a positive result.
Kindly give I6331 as -2.2 angstroms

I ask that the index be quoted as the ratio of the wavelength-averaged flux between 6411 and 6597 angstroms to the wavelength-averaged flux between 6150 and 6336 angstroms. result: 1.02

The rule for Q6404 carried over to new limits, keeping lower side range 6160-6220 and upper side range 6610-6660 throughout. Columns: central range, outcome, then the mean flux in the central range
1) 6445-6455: -0.02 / 10.9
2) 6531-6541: 0.01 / 10.7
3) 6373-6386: -0.03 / 11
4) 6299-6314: -0.04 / 11.1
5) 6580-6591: -0.05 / 11.3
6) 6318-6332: -0.02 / 11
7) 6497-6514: -0.03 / 11.1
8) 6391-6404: 0.02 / 10.6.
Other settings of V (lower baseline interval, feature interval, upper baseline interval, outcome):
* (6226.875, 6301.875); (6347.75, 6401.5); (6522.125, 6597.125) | -2.9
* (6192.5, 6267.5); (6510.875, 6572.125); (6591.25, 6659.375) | 0.7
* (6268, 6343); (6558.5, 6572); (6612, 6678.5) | 1.1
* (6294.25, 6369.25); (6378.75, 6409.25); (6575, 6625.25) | 1.5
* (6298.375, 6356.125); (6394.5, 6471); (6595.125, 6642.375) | 1.3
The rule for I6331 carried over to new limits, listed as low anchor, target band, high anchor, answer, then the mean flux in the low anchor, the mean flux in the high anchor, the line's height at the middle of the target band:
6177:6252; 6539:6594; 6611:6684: 0.6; 10.6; 10.6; 10.6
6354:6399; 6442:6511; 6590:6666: 0.9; 11.1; 10.9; 11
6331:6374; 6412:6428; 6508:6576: 0.6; 11.5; 10.7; 11.2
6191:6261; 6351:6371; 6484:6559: -1.7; 10.4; 10.9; 10.6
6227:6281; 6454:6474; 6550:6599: -0.9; 10.4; 10.5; 10.4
